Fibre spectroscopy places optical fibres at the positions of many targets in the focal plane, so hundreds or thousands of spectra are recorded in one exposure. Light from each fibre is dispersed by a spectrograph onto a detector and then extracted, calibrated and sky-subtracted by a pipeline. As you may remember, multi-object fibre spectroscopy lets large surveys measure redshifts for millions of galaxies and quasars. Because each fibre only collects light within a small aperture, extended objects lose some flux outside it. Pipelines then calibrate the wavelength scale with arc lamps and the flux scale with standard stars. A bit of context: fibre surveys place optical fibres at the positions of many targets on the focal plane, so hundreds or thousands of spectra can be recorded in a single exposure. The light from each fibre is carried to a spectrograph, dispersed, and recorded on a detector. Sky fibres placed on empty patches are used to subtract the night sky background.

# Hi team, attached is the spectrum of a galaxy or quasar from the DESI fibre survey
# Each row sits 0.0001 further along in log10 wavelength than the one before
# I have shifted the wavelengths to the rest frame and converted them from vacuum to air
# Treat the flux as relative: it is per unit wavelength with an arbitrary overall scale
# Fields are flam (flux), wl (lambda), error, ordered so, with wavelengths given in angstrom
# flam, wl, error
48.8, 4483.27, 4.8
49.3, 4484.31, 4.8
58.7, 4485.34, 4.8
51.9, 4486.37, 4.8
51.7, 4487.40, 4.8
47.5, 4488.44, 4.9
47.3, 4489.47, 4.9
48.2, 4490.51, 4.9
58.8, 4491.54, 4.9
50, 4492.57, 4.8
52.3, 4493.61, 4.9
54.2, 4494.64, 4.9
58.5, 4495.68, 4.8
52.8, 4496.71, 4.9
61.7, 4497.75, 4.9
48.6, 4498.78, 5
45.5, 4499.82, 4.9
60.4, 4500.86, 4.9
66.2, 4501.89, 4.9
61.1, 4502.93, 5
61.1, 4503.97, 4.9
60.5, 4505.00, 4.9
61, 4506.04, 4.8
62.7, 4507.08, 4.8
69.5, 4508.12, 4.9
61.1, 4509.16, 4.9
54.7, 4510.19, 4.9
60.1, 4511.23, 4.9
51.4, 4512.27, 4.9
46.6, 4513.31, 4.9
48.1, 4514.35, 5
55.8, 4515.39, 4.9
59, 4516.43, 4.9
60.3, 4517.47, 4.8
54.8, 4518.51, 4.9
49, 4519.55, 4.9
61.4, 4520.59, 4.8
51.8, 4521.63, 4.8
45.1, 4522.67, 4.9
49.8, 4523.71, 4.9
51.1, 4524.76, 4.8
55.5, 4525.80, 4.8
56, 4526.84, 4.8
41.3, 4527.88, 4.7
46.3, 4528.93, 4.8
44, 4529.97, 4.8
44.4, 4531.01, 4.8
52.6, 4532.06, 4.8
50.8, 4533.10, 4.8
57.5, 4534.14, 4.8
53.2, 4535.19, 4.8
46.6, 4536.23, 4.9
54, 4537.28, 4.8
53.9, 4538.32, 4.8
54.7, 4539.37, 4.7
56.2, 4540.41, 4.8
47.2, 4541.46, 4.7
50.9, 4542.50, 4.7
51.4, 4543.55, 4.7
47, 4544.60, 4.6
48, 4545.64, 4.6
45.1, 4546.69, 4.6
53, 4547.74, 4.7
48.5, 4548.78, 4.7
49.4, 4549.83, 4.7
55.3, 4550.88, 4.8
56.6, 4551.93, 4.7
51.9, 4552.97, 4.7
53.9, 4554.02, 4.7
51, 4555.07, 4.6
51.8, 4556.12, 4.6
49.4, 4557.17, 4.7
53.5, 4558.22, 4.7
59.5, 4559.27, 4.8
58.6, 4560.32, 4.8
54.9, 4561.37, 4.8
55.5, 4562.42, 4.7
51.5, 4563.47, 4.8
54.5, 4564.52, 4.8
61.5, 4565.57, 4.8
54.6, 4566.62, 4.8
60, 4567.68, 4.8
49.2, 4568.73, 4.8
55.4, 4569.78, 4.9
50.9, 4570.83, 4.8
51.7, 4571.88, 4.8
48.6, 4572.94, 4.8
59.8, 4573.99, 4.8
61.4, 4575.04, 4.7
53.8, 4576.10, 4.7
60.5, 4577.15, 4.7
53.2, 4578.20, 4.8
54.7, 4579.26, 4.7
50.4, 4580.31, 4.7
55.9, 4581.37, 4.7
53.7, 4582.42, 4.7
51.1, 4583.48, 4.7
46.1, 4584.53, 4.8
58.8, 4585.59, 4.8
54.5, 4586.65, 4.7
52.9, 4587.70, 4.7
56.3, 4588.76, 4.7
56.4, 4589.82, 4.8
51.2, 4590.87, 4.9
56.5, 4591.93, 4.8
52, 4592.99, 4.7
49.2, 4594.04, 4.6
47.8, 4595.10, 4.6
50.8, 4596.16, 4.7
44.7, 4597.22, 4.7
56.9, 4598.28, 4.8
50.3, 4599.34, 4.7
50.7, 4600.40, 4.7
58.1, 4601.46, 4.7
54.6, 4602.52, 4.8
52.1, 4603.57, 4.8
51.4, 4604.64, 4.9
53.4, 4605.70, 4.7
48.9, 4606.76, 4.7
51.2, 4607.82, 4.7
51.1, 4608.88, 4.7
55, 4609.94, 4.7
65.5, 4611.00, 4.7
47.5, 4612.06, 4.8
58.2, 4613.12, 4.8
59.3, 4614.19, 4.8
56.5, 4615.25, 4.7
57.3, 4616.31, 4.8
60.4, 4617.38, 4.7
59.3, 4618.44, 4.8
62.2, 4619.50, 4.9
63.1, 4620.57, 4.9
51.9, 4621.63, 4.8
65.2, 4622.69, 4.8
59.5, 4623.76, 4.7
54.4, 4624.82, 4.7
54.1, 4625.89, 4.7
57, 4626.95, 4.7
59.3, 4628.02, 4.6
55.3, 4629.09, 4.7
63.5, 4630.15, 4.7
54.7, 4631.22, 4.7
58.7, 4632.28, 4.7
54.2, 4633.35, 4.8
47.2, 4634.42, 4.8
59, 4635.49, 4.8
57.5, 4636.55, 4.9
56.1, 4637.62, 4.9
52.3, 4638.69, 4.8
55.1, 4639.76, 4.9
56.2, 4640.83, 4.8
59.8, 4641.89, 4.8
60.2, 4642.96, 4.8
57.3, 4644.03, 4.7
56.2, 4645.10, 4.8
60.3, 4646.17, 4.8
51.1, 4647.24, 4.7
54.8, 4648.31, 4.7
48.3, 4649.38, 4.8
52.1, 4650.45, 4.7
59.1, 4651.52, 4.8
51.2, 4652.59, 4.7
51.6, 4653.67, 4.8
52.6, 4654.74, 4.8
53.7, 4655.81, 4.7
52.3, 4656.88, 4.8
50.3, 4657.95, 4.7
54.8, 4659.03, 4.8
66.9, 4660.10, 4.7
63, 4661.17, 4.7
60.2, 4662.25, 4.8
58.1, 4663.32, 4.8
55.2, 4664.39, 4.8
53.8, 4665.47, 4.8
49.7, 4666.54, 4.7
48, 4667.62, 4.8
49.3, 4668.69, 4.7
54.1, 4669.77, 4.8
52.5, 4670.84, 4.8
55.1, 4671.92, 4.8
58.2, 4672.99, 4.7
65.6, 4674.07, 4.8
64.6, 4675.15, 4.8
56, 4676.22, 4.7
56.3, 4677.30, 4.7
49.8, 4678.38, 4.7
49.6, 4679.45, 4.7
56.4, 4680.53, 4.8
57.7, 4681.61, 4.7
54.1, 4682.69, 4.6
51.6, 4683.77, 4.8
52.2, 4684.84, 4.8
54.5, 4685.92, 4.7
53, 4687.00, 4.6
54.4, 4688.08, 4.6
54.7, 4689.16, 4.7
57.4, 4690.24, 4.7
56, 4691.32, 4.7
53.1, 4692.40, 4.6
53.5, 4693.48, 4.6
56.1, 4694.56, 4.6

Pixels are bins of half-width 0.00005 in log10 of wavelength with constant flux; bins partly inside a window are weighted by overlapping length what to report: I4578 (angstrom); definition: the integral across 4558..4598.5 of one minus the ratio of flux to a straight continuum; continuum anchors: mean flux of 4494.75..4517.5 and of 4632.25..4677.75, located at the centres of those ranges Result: 1.8 angstrom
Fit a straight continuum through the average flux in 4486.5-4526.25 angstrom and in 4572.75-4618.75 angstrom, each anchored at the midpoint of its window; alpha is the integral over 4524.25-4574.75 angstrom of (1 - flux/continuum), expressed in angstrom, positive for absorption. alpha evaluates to 2.1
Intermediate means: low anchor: 55.1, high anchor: 54.1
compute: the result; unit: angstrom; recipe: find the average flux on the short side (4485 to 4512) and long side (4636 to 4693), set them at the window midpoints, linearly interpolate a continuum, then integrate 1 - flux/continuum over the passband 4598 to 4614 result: 0.5 angstrom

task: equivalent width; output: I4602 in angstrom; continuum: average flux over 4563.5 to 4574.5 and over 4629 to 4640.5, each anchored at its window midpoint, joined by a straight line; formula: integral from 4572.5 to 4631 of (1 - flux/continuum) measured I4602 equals 0.17 angstrom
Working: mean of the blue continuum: 54.5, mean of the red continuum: 55.8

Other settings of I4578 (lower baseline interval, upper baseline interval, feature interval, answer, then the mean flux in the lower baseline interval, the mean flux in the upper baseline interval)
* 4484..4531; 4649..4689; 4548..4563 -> 0.2 angstrom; 54.2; 54.8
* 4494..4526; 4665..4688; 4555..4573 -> 0.4 angstrom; 56.1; 54.4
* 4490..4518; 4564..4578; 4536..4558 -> 1.8 angstrom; 56.7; 55.5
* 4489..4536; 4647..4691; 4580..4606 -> 0.9 angstrom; 54.2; 54.8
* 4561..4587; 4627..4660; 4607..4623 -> -0.7 angstrom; 54.5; 55.3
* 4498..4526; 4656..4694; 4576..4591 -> 0.4 angstrom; 56.1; 55.2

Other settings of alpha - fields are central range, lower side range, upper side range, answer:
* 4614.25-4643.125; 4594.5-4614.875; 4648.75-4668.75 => -2.0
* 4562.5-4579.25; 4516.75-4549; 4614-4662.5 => -0.6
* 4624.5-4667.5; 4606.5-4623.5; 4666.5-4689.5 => 0.2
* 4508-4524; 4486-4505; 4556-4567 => 0.0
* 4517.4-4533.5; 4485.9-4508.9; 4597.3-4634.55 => 1.5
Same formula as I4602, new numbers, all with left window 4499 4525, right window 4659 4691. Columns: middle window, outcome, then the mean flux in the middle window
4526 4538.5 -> 1.4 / 50.1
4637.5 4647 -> -0.2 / 56.9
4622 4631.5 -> -0.4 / 58.1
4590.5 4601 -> 0.9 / 51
